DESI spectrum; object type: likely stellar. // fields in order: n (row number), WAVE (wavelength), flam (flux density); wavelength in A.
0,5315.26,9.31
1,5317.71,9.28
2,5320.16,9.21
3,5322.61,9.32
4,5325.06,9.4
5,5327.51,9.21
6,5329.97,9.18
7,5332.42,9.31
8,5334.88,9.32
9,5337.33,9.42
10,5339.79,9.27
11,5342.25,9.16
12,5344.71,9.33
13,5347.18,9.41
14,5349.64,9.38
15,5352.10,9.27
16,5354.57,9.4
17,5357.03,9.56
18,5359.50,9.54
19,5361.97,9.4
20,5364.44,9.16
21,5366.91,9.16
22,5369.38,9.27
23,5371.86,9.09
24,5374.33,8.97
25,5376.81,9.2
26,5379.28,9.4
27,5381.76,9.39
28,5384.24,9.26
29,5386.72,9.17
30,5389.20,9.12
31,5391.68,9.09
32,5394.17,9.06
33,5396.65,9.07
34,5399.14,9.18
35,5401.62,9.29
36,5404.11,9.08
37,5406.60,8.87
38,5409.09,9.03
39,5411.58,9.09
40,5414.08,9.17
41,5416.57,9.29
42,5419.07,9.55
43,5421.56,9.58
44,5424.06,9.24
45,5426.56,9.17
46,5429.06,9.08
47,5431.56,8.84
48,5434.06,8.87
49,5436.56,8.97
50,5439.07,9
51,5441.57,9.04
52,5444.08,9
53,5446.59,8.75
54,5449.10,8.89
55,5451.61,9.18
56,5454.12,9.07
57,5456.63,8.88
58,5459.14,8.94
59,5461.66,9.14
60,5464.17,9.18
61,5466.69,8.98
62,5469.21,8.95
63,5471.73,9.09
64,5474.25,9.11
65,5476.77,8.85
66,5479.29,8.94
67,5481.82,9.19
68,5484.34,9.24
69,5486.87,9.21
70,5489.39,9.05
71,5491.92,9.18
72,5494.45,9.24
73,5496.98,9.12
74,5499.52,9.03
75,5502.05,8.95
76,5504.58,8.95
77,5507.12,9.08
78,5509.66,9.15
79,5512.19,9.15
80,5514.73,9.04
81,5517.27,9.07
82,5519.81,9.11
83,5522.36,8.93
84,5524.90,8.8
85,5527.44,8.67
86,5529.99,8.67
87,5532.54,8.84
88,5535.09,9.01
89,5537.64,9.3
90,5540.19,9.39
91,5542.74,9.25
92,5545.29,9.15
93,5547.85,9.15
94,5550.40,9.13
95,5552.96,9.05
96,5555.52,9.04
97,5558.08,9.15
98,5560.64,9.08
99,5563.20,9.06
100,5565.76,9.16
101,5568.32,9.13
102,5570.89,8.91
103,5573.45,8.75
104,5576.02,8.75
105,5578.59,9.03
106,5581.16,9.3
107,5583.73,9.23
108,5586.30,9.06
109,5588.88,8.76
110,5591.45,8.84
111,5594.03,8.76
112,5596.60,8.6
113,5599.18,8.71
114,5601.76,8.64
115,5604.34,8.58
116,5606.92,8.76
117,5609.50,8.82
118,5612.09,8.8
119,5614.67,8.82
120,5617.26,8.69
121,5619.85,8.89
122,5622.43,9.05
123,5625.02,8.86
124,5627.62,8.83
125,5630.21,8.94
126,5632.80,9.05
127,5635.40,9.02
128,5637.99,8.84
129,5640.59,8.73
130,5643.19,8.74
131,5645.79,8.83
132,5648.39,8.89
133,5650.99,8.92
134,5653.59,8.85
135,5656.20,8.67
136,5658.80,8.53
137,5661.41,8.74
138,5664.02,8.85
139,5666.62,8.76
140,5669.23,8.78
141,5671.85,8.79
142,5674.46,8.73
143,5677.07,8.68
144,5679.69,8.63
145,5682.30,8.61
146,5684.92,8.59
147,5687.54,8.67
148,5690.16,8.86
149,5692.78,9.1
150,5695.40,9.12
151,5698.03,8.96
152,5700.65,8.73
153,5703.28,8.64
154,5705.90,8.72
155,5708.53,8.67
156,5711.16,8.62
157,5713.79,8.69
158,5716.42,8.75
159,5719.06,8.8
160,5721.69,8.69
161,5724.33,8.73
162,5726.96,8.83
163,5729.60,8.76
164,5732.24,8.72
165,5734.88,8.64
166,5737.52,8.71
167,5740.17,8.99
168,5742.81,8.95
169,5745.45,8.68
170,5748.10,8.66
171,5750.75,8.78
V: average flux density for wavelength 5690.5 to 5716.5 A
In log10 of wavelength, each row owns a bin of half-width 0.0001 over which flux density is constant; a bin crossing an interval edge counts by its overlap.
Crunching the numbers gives 8.81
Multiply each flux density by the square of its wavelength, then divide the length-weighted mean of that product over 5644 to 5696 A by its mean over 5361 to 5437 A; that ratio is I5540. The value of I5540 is 1.1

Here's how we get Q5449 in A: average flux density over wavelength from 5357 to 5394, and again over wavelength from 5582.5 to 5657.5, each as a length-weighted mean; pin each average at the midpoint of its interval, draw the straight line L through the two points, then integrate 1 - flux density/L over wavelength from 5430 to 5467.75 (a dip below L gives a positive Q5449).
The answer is 0.5 A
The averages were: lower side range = 9.23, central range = 8.98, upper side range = 8.83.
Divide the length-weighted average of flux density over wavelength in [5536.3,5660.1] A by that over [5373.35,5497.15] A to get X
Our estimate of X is 0.98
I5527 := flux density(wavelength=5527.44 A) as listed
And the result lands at 8.67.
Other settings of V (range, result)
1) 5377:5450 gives 9.12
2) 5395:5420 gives 9.15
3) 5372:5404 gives 9.18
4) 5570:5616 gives 8.84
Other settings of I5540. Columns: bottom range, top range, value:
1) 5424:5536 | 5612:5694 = 1.04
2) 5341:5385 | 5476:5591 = 1.04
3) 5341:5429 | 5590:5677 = 1.04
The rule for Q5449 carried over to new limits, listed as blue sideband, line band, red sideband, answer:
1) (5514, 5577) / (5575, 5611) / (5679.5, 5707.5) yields 0.4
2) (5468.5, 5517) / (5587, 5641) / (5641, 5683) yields 0.2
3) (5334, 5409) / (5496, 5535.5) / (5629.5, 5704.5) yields 0.2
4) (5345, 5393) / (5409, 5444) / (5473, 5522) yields 0.2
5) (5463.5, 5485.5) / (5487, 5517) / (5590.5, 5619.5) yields -0.3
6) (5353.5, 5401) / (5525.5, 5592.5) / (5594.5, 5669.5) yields -0.8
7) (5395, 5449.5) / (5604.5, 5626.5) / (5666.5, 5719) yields 0.1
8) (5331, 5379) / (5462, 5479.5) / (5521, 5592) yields 0.2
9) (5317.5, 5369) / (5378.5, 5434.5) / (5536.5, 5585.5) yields 0.5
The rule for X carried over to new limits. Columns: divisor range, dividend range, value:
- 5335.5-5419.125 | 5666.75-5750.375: 0.95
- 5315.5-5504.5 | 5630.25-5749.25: 0.96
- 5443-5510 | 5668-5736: 0.97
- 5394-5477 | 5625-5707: 0.97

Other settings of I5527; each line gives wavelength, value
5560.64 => 9.08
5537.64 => 9.3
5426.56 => 9.17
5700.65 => 8.73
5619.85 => 8.89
